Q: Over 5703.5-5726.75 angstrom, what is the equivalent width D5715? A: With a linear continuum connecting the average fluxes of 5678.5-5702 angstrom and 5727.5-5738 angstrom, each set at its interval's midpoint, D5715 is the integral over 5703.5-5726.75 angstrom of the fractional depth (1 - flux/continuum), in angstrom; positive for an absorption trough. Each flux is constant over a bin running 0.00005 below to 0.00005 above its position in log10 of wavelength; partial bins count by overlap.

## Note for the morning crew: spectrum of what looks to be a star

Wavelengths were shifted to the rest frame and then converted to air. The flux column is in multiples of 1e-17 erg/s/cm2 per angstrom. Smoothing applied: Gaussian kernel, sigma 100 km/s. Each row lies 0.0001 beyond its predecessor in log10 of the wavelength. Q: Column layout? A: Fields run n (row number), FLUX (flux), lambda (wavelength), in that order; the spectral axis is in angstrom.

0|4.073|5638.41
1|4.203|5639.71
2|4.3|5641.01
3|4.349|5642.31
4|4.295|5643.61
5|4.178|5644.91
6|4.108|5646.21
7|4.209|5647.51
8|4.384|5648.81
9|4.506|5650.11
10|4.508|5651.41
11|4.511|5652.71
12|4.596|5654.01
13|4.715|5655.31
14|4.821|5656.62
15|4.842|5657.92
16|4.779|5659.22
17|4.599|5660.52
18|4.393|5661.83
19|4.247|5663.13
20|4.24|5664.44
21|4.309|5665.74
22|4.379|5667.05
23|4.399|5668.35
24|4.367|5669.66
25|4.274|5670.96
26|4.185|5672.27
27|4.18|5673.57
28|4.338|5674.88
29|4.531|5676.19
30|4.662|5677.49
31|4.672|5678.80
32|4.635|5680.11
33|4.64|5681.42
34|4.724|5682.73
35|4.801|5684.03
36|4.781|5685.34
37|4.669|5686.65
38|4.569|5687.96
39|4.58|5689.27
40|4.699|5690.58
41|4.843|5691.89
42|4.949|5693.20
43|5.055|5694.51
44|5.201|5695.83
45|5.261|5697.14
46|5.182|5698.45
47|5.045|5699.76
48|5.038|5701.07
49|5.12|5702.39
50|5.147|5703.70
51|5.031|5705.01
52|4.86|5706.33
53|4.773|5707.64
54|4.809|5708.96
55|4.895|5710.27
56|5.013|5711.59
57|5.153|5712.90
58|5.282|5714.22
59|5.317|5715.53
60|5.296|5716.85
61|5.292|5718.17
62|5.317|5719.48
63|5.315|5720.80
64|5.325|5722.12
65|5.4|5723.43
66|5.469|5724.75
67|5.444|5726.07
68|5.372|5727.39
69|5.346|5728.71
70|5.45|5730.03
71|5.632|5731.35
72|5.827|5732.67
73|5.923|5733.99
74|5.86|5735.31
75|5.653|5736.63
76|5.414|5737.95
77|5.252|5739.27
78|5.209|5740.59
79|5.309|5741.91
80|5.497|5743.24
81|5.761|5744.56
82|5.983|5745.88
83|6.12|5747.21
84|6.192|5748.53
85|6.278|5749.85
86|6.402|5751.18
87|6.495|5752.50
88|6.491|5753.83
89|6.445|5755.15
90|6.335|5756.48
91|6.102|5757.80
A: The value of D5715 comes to 0.6 angstrom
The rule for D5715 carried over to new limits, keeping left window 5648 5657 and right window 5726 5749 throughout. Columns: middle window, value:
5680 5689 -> 0.5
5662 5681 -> 1.6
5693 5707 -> 0.2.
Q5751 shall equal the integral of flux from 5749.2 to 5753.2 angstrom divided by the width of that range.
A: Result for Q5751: 6.38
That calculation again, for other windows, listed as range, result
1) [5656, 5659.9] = 4.82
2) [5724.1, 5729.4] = 5.4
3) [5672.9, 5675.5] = 4.26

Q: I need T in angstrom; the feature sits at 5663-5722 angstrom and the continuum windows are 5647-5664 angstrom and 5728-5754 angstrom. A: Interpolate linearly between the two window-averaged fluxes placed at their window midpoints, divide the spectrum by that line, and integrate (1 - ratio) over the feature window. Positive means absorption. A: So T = 3.2 angstrom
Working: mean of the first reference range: 4.55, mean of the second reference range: 5.79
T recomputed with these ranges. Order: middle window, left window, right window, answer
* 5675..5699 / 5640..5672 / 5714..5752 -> 0.5 angstrom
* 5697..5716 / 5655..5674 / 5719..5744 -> 0.1 angstrom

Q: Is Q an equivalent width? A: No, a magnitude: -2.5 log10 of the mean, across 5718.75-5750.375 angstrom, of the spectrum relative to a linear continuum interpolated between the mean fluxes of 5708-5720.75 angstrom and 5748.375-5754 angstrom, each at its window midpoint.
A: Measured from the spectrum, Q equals 0.04 mag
